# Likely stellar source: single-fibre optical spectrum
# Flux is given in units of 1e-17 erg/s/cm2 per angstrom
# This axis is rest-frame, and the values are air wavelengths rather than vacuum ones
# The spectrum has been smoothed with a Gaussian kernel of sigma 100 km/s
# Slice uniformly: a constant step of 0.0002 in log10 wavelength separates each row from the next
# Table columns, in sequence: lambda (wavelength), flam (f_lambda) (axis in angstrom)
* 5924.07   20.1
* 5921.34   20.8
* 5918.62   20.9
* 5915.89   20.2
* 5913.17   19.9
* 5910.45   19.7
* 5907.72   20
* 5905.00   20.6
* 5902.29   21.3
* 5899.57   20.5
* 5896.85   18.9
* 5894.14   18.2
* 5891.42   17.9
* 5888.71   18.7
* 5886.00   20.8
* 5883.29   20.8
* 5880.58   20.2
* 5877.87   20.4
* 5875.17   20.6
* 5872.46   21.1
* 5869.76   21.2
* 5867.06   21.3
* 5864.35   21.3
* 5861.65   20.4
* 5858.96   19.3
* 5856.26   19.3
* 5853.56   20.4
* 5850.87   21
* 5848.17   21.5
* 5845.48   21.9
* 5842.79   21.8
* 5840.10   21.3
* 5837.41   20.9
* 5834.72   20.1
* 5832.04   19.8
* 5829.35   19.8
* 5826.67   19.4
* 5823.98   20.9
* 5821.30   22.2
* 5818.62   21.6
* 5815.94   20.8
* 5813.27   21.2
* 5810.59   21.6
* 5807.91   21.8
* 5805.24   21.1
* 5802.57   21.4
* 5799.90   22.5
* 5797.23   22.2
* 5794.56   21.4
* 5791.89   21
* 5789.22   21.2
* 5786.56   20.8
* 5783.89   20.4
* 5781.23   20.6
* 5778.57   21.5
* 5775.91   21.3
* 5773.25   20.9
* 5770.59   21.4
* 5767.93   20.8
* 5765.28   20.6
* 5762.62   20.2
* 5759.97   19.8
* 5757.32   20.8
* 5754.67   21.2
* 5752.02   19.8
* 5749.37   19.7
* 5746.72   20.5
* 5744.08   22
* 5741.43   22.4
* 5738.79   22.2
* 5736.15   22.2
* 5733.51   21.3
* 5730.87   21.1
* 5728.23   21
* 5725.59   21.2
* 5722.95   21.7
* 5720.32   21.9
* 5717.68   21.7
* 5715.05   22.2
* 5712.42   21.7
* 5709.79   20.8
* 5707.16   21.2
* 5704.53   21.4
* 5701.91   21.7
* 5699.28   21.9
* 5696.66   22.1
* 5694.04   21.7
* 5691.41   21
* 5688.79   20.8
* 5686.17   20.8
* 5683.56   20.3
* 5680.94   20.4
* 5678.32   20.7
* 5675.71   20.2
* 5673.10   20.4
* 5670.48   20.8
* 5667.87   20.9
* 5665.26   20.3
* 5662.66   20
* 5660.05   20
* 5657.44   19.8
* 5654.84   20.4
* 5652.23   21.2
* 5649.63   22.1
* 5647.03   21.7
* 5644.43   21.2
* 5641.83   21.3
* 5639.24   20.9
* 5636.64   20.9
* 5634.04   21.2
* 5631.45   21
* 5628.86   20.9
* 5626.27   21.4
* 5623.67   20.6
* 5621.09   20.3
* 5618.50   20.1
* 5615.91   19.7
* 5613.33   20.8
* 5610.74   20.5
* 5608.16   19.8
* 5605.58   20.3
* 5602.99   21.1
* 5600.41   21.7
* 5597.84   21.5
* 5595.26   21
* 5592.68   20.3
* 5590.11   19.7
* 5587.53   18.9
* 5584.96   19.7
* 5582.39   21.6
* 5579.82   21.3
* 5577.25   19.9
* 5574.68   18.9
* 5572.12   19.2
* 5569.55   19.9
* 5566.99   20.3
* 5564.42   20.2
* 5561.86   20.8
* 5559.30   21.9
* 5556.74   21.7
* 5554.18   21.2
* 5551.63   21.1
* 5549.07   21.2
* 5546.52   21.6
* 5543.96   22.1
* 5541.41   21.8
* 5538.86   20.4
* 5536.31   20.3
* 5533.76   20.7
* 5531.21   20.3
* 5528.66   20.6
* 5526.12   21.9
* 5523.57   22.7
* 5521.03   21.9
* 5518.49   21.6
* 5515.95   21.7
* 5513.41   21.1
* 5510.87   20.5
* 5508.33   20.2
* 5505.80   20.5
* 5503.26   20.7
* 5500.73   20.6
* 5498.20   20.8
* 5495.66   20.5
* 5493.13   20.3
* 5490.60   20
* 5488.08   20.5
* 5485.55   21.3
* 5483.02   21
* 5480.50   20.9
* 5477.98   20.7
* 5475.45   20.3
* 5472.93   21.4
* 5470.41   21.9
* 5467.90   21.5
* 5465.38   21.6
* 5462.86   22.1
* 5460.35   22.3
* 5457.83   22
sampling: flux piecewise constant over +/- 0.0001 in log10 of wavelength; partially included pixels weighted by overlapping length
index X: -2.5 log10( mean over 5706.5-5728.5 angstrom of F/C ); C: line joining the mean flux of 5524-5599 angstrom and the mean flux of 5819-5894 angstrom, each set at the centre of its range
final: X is -0.047 mag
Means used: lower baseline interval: 20.7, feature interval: 21.5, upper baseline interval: 20.5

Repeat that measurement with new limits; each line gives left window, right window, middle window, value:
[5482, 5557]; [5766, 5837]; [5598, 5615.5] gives 0.017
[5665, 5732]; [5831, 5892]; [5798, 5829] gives -0.028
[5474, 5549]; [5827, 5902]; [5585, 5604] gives 0.014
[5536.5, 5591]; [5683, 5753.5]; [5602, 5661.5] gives 0.011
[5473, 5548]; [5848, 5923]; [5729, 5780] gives -0.029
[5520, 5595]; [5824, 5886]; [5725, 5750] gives -0.037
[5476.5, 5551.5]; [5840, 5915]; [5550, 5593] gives 0.025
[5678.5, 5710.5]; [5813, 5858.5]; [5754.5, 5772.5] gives 0.016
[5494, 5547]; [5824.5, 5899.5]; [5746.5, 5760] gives 0.012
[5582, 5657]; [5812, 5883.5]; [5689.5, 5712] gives -0.037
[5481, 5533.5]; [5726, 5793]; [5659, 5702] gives 0.009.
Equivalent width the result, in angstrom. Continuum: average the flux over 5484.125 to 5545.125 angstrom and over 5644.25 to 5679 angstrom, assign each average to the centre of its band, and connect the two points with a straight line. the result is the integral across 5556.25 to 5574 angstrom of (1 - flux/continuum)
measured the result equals 0.3 angstrom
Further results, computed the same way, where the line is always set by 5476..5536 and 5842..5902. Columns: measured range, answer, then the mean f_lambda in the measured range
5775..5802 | -1.1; 21.3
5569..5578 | 0.6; 19.4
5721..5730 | -0.3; 21.3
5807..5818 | -0.5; 21.3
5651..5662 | 0.2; 20.3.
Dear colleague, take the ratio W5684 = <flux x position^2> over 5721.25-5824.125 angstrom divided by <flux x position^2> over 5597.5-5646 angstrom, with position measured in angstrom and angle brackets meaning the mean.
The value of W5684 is 1.1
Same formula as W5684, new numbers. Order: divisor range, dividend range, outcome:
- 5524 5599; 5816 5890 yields 1.11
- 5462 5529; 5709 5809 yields 1.11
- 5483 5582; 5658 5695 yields 1.04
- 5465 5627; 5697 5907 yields 1.10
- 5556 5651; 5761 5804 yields 1.09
